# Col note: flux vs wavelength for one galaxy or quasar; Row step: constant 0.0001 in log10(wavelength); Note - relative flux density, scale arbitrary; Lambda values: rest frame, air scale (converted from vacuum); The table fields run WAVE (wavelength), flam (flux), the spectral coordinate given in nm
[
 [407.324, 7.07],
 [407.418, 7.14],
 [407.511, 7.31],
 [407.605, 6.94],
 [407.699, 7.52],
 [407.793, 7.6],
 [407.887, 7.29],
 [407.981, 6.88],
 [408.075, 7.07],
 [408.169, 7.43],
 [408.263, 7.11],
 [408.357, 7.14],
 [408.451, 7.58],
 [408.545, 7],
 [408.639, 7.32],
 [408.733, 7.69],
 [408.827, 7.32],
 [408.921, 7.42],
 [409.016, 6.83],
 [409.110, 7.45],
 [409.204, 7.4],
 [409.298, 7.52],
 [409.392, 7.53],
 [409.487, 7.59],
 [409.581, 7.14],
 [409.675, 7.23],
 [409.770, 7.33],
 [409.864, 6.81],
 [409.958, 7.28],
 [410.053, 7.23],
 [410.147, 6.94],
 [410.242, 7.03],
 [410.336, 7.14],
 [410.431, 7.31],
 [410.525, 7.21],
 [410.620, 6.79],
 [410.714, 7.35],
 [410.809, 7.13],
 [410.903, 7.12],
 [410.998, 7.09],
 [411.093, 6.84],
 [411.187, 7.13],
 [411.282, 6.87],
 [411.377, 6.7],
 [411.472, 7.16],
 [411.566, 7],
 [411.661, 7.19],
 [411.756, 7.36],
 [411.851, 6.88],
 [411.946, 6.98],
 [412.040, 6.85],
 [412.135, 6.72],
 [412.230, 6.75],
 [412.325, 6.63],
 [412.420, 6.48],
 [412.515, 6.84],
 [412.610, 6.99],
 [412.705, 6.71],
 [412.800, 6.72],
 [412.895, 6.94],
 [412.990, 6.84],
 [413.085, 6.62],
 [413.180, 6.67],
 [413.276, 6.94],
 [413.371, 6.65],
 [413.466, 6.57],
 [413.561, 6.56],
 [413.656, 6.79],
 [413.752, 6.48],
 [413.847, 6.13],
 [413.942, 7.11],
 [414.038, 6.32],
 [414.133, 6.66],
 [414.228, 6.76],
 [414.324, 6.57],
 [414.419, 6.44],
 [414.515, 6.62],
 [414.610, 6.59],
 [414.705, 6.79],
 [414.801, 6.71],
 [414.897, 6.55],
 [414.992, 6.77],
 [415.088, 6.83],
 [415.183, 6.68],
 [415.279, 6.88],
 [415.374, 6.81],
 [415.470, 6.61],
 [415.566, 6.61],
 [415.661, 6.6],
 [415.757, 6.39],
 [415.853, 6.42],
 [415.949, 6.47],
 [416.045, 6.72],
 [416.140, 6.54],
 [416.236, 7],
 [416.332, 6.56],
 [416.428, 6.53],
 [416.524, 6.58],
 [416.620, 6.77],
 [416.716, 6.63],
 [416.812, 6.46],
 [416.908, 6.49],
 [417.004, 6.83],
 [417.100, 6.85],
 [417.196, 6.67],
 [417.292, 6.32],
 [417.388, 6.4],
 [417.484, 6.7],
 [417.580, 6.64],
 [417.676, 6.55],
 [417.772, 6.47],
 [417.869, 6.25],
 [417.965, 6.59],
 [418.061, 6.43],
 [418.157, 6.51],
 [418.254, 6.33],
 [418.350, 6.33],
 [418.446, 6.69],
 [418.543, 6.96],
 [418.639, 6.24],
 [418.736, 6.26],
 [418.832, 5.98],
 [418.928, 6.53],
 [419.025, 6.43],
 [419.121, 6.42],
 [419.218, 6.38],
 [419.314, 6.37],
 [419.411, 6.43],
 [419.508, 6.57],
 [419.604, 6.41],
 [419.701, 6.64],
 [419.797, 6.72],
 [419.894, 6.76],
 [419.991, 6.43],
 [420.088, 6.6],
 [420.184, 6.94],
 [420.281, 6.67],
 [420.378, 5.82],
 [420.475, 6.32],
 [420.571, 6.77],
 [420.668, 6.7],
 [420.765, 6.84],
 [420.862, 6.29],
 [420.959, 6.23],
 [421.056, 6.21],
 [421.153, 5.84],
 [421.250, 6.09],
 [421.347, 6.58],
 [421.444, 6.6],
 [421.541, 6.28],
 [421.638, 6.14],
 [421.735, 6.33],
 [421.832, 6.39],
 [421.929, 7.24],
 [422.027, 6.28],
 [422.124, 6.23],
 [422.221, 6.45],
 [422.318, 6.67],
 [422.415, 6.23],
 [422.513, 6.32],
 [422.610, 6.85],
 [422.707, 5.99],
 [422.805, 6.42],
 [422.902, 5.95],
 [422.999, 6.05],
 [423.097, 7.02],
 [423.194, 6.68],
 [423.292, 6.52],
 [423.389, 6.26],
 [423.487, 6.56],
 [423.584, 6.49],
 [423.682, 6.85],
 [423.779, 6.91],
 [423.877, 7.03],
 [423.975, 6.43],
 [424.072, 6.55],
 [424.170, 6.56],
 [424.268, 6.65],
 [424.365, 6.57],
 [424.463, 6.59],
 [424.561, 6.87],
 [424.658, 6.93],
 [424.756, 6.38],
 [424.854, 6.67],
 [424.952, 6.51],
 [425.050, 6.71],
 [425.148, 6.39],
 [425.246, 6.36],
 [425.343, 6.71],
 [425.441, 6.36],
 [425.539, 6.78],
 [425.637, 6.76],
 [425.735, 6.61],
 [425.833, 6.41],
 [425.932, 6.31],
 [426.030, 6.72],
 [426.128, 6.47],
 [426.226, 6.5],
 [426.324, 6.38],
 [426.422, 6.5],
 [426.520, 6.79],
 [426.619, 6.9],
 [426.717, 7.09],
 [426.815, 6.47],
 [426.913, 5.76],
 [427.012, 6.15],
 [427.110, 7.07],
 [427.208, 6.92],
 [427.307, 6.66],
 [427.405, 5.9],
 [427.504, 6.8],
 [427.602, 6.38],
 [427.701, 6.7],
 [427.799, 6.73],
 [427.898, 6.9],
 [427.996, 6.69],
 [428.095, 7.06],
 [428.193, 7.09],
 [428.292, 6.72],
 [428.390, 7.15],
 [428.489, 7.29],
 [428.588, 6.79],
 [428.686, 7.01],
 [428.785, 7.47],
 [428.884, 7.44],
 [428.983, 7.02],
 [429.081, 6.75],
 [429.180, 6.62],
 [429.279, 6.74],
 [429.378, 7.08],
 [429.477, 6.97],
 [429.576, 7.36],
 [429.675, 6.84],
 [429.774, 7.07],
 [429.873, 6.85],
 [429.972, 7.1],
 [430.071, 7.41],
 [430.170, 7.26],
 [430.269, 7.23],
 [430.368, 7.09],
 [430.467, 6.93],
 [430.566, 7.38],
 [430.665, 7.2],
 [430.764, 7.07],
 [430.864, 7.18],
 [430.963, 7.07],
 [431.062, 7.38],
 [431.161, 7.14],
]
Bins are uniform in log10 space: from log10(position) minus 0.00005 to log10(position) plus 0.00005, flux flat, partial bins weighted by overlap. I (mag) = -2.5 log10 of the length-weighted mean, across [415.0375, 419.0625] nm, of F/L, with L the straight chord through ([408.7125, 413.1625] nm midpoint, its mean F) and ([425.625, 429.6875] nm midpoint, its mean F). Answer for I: 0.06 mag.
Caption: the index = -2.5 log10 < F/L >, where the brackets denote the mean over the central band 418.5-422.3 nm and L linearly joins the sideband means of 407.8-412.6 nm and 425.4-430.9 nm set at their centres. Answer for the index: 0.08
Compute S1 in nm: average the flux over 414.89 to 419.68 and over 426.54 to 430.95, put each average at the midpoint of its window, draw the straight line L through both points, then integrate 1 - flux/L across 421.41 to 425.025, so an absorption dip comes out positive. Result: 0.11 nm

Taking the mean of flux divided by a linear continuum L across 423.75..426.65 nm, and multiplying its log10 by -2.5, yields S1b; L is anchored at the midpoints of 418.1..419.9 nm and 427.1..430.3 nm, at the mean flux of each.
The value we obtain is 0.03 mag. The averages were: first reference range 6.46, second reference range 6.94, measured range 6.6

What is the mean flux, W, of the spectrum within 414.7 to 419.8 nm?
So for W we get 6.56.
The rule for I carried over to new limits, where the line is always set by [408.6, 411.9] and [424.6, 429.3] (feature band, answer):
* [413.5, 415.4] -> 0.06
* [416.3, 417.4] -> 0.06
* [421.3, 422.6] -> 0.06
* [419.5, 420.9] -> 0.05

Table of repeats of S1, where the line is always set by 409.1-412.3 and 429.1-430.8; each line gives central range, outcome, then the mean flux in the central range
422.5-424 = 0.12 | 6.53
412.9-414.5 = 0.10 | 6.64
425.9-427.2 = 0.09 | 6.57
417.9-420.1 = 0.19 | 6.47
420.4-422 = 0.15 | 6.42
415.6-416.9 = 0.09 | 6.59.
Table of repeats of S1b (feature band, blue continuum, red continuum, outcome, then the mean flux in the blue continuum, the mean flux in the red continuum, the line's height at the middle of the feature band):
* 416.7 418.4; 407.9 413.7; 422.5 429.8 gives 0.06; 7.05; 6.68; 6.89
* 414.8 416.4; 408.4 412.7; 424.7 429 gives 0.05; 7.11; 6.69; 6.98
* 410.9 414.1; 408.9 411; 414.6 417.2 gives 0.03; 7.21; 6.65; 6.97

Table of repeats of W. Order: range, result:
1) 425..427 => 6.54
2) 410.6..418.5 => 6.7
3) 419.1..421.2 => 6.47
